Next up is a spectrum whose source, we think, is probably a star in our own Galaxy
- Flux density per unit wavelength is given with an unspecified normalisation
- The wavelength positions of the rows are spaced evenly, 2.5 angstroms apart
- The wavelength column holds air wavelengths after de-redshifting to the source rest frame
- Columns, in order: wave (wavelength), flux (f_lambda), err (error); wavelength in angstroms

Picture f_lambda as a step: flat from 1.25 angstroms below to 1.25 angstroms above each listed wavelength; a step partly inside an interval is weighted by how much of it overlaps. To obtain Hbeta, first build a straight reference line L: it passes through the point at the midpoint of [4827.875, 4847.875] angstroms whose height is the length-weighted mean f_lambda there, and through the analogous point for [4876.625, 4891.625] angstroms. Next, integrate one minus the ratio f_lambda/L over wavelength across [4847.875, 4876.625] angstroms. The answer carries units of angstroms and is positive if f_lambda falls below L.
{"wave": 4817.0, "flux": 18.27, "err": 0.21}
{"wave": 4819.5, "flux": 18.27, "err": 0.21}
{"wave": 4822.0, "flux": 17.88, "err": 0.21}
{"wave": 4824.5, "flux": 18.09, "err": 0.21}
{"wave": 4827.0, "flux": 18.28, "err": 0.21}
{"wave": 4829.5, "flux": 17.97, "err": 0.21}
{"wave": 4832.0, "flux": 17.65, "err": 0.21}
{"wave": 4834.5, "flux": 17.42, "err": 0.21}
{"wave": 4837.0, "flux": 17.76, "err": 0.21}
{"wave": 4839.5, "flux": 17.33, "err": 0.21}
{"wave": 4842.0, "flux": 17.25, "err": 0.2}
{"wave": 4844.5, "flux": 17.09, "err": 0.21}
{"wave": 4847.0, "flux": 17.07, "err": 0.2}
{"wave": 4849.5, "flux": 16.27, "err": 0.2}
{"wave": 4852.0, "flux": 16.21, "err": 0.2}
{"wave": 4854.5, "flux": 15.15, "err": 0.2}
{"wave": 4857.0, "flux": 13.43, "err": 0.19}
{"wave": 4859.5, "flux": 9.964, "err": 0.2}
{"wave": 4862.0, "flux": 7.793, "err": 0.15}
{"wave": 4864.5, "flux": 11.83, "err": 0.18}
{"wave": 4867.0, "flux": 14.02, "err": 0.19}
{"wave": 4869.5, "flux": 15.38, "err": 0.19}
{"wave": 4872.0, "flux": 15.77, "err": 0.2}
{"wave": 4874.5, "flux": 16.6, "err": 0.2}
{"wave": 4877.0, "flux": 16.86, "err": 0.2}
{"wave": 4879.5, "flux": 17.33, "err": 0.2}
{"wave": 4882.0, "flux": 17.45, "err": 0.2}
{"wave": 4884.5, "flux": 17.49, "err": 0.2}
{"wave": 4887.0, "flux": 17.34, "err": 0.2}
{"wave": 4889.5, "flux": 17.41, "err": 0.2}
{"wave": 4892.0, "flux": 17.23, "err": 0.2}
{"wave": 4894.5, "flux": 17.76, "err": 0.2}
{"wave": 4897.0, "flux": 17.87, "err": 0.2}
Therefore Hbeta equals 5.6 angstroms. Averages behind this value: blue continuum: 17.5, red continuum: 17.3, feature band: 14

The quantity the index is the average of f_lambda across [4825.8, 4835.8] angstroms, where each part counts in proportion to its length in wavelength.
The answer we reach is 17.8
